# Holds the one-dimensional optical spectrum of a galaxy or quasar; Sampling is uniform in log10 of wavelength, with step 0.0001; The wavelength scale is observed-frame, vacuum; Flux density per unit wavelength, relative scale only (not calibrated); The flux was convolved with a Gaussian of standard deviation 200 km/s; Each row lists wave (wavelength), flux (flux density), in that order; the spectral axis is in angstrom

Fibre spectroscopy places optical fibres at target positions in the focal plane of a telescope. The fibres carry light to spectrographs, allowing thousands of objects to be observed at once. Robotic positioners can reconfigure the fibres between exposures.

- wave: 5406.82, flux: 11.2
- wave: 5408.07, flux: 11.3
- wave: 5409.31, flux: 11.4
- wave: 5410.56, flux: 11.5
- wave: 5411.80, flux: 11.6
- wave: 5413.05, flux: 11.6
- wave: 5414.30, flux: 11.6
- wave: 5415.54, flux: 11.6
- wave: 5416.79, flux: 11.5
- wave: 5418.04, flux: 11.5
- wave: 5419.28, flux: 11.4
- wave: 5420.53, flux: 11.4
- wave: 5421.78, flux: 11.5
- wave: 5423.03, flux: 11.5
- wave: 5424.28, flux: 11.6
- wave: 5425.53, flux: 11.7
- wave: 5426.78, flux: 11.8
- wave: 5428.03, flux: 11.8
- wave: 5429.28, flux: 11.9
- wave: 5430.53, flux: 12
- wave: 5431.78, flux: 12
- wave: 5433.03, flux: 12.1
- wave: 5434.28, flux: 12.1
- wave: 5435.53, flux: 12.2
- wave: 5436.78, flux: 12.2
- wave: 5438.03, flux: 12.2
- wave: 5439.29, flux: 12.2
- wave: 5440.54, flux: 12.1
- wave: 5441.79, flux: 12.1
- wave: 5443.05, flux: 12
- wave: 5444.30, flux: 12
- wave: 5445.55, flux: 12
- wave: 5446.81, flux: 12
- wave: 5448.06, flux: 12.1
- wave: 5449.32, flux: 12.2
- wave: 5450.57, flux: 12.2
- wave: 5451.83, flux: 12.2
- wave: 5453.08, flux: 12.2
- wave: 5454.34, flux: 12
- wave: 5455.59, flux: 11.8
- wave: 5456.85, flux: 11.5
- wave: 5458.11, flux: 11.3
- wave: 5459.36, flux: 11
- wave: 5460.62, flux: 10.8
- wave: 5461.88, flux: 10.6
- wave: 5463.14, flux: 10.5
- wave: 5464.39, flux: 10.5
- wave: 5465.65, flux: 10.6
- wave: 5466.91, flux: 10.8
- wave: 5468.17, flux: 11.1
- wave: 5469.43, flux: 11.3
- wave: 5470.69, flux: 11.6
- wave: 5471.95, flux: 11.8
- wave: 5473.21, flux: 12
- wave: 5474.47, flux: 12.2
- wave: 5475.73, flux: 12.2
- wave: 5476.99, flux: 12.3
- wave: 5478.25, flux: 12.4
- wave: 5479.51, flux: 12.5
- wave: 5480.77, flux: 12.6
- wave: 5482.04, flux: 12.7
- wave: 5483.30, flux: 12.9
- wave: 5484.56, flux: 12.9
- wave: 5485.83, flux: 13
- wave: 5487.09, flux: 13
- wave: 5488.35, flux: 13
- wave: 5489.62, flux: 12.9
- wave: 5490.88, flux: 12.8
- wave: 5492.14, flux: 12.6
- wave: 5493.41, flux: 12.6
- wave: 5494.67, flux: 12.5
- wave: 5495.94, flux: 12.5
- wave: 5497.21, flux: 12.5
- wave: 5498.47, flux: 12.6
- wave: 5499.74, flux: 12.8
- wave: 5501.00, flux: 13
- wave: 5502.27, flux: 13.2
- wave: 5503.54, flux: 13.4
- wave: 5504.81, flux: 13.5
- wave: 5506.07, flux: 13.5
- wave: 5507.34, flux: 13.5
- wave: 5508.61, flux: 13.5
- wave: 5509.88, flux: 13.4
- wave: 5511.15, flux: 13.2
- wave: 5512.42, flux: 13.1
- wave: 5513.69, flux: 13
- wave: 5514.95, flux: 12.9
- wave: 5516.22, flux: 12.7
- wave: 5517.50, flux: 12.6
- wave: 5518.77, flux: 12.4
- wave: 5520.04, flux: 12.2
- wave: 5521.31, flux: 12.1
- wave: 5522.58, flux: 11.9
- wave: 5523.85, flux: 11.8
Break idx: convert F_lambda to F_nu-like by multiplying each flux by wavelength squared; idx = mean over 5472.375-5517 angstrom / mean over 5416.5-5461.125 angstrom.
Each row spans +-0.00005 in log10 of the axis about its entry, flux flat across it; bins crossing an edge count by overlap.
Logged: 1.11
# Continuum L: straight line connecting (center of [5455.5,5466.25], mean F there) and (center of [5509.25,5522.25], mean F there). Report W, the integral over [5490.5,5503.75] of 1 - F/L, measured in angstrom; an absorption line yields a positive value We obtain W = -0.7 angstrom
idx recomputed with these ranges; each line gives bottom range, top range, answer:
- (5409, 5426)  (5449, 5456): 1.06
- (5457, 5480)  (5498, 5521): 1.16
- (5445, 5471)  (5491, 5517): 1.16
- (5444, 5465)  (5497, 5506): 1.15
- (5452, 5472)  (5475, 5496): 1.14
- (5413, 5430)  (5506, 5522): 1.15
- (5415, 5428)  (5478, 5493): 1.13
